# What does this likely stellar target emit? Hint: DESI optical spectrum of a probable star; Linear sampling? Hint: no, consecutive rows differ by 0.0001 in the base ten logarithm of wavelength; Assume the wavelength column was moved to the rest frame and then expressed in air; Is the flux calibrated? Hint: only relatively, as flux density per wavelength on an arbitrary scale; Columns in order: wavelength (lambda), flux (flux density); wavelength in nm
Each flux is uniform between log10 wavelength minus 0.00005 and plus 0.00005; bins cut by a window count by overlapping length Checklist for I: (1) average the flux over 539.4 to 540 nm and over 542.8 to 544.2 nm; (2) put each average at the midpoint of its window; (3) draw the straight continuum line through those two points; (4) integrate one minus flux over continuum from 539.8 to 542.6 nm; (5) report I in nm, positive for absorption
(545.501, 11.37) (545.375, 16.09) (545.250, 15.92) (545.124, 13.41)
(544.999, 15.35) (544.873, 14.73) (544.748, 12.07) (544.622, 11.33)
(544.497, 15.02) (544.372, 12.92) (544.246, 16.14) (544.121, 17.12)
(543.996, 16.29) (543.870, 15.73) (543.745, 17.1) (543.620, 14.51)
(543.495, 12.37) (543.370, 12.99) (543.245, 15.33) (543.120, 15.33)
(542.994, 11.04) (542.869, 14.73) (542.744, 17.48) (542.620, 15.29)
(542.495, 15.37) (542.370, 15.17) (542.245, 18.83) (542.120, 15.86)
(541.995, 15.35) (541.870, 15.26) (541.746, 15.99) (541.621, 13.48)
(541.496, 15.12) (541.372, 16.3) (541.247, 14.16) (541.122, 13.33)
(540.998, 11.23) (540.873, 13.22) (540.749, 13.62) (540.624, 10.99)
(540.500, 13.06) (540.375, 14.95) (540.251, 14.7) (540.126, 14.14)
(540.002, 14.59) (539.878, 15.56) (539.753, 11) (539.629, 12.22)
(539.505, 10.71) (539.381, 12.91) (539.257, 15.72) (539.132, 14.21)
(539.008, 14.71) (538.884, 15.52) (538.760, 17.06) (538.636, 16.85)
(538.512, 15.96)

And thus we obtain -0.217 nm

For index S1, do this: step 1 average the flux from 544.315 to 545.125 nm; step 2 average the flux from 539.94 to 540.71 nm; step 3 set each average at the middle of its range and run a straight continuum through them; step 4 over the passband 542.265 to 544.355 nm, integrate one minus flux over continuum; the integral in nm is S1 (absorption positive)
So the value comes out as -0.23 nm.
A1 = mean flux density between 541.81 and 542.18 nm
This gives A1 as 15.5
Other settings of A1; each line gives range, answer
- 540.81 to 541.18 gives 12.6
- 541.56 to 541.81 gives 14.8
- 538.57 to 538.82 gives 16.9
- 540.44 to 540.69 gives 12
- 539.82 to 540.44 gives 14.8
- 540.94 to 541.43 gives 13.8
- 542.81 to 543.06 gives 12.8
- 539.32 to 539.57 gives 11.8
